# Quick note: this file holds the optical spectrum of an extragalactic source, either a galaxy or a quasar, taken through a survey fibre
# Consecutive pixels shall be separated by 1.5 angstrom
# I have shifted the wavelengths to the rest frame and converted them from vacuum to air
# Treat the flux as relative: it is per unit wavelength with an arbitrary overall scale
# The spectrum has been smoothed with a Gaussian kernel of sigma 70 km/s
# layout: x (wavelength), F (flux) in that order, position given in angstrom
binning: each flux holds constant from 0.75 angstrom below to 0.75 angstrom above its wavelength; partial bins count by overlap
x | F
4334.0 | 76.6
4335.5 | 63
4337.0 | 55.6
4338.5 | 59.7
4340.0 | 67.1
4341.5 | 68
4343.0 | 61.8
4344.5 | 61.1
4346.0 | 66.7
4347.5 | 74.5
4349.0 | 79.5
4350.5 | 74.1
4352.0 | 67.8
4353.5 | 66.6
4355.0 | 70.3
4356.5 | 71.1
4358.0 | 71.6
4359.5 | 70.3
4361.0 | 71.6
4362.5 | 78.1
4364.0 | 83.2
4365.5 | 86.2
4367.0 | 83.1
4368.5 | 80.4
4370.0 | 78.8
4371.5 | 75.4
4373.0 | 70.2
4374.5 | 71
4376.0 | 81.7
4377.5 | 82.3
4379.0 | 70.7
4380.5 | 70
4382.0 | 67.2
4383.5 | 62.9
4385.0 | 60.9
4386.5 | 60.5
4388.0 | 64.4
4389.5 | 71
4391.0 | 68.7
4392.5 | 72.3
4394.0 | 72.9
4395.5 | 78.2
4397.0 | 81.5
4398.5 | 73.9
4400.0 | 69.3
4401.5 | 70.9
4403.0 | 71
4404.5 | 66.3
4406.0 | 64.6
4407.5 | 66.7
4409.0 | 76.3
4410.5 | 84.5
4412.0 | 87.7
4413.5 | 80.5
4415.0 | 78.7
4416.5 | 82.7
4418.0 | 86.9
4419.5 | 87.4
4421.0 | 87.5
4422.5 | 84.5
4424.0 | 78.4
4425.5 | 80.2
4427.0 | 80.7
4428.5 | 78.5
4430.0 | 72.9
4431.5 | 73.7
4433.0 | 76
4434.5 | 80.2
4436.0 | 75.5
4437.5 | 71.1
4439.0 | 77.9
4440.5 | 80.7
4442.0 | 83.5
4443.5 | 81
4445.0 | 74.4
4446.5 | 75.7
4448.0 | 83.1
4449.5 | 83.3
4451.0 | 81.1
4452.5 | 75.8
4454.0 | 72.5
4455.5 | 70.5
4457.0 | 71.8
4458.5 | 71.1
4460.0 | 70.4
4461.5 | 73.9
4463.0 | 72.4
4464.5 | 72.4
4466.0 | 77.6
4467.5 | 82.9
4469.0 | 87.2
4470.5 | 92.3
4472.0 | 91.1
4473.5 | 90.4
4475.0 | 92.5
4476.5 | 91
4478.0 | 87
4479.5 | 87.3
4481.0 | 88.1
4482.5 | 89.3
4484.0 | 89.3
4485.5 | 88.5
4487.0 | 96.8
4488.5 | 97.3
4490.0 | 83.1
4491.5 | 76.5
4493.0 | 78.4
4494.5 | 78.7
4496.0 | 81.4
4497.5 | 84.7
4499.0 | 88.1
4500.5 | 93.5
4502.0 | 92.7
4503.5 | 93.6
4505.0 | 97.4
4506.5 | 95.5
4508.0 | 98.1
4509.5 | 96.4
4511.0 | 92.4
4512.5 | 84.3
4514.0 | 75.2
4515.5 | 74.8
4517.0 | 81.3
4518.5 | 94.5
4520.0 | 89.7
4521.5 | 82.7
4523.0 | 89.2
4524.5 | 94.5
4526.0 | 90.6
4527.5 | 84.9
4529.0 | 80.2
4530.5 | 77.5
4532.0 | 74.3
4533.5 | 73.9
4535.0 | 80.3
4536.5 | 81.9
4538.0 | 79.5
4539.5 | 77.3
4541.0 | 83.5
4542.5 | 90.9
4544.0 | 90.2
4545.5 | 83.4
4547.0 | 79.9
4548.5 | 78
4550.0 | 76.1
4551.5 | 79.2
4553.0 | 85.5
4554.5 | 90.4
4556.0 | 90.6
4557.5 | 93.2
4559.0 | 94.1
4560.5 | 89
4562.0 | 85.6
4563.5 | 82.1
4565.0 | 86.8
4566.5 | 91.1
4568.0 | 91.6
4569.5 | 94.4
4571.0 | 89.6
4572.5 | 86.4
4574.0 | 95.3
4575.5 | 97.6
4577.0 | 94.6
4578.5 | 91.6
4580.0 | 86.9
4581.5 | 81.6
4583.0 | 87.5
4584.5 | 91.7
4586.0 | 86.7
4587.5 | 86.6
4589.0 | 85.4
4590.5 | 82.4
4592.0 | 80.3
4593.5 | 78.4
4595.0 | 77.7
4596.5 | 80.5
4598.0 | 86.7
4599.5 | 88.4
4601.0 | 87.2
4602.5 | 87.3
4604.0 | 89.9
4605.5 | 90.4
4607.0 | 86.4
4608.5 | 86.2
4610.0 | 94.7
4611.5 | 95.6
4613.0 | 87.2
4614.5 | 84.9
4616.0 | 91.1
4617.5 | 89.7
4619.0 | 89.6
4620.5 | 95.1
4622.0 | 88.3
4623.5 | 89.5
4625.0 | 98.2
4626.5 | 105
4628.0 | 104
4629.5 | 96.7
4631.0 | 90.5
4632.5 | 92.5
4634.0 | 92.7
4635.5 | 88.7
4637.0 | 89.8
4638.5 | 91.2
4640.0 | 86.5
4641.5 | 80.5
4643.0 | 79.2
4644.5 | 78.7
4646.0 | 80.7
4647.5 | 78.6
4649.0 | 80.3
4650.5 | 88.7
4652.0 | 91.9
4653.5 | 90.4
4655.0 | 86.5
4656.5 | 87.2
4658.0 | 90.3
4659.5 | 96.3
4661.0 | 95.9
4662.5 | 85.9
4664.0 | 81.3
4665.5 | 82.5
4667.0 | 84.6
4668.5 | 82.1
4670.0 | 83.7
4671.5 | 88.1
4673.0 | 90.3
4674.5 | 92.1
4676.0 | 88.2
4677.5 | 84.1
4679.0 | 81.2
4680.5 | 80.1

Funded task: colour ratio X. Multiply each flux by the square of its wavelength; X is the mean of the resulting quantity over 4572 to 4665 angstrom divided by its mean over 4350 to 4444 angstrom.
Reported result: 1.30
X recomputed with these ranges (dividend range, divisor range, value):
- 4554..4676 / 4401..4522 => 1.15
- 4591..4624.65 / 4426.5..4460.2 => 1.23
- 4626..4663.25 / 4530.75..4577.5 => 1.08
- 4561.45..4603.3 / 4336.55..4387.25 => 1.35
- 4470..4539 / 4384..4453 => 1.18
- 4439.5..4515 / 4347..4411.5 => 1.21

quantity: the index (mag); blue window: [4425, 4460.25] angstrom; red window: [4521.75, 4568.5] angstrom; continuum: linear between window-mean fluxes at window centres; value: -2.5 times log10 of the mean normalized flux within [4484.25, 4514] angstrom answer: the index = -0.10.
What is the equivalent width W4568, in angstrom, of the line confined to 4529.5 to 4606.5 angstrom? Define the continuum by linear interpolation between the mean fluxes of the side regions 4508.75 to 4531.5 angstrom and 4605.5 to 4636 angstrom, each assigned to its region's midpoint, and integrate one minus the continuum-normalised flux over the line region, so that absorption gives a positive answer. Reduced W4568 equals 2.8 angstrom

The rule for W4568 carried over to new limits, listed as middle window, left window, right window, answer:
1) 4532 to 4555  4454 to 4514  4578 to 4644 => 1.4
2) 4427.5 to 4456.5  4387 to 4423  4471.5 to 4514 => 1.5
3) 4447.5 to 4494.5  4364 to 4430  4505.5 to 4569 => -1.0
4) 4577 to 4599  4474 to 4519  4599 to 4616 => 1.0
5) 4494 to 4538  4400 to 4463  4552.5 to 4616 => -1.6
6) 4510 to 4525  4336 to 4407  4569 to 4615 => -0.7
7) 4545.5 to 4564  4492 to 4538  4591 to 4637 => 0.5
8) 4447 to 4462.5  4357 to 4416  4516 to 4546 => 0.6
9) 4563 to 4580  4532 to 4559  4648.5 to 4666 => -1.3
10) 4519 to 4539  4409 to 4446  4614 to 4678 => 0.2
